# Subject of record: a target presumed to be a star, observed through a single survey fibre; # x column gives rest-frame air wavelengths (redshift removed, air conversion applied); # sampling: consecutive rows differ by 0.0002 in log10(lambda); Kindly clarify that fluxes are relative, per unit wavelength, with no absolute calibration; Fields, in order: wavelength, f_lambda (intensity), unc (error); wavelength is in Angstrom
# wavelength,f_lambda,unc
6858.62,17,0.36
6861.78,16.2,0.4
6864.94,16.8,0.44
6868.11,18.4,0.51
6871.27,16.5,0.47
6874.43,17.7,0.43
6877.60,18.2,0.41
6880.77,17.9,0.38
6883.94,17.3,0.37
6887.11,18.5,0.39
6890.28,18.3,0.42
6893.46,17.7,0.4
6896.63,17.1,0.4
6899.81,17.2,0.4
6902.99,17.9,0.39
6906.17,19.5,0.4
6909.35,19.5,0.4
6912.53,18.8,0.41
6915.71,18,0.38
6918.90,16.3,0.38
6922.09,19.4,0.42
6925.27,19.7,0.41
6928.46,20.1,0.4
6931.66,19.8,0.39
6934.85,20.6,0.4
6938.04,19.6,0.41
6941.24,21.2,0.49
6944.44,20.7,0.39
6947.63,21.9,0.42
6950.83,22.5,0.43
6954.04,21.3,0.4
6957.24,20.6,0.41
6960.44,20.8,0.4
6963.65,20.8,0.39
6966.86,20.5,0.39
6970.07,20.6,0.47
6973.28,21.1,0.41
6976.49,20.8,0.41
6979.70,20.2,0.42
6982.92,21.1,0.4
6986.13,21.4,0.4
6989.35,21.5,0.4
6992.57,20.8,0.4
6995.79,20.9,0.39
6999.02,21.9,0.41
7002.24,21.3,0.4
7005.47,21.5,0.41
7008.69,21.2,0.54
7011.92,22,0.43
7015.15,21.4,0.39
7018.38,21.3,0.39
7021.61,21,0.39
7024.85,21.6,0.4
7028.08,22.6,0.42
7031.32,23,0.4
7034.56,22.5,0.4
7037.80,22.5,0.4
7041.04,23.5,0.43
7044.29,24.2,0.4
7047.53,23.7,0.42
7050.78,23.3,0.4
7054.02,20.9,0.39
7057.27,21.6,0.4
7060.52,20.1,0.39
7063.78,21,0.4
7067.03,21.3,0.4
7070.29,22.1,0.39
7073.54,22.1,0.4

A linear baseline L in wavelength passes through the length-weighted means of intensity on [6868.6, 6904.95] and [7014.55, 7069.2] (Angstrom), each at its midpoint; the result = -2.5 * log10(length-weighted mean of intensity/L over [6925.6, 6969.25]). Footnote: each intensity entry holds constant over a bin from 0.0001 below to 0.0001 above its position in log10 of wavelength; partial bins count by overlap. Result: -0.07 mag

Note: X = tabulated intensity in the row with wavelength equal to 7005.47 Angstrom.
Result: 21.5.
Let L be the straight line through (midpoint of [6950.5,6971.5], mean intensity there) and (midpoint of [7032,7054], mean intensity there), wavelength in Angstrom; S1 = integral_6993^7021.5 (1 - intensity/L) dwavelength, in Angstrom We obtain 1.0 Angstrom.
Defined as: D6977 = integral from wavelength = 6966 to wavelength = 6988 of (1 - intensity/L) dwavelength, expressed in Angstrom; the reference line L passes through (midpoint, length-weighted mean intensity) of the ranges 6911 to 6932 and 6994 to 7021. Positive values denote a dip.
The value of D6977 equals -0.4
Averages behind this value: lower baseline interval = 18.8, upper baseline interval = 21.4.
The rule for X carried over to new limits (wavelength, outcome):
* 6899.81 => 17.2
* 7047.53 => 23.7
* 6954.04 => 21.3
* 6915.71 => 18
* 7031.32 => 23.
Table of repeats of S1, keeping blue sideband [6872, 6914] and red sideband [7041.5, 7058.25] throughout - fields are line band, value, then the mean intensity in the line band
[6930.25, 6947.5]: -0.9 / 20.5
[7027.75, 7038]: -0.2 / 22.7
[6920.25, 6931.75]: -0.3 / 19.7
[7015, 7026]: 0.3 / 21.3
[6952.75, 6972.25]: -0.6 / 20.8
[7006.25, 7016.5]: 0.1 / 21.5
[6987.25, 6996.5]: 0.0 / 21.1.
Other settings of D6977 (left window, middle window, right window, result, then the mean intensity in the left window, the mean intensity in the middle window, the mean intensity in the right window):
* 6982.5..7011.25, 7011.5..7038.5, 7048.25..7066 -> -0.72 Angstrom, 21.3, 22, 21.5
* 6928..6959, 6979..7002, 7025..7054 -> 0.76 Angstrom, 20.9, 21.2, 23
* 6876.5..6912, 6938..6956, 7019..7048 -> -1.35 Angstrom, 18.1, 21.3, 22.6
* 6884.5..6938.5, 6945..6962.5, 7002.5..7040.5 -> -1.28 Angstrom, 18.7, 21.4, 21.9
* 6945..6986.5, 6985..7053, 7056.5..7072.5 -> -2.92 Angstrom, 21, 22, 21.2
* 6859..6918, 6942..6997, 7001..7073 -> -2.60 Angstrom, 17.8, 21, 22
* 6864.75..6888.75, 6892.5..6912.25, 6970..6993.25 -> 0.33 Angstrom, 17.7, 18.2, 21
